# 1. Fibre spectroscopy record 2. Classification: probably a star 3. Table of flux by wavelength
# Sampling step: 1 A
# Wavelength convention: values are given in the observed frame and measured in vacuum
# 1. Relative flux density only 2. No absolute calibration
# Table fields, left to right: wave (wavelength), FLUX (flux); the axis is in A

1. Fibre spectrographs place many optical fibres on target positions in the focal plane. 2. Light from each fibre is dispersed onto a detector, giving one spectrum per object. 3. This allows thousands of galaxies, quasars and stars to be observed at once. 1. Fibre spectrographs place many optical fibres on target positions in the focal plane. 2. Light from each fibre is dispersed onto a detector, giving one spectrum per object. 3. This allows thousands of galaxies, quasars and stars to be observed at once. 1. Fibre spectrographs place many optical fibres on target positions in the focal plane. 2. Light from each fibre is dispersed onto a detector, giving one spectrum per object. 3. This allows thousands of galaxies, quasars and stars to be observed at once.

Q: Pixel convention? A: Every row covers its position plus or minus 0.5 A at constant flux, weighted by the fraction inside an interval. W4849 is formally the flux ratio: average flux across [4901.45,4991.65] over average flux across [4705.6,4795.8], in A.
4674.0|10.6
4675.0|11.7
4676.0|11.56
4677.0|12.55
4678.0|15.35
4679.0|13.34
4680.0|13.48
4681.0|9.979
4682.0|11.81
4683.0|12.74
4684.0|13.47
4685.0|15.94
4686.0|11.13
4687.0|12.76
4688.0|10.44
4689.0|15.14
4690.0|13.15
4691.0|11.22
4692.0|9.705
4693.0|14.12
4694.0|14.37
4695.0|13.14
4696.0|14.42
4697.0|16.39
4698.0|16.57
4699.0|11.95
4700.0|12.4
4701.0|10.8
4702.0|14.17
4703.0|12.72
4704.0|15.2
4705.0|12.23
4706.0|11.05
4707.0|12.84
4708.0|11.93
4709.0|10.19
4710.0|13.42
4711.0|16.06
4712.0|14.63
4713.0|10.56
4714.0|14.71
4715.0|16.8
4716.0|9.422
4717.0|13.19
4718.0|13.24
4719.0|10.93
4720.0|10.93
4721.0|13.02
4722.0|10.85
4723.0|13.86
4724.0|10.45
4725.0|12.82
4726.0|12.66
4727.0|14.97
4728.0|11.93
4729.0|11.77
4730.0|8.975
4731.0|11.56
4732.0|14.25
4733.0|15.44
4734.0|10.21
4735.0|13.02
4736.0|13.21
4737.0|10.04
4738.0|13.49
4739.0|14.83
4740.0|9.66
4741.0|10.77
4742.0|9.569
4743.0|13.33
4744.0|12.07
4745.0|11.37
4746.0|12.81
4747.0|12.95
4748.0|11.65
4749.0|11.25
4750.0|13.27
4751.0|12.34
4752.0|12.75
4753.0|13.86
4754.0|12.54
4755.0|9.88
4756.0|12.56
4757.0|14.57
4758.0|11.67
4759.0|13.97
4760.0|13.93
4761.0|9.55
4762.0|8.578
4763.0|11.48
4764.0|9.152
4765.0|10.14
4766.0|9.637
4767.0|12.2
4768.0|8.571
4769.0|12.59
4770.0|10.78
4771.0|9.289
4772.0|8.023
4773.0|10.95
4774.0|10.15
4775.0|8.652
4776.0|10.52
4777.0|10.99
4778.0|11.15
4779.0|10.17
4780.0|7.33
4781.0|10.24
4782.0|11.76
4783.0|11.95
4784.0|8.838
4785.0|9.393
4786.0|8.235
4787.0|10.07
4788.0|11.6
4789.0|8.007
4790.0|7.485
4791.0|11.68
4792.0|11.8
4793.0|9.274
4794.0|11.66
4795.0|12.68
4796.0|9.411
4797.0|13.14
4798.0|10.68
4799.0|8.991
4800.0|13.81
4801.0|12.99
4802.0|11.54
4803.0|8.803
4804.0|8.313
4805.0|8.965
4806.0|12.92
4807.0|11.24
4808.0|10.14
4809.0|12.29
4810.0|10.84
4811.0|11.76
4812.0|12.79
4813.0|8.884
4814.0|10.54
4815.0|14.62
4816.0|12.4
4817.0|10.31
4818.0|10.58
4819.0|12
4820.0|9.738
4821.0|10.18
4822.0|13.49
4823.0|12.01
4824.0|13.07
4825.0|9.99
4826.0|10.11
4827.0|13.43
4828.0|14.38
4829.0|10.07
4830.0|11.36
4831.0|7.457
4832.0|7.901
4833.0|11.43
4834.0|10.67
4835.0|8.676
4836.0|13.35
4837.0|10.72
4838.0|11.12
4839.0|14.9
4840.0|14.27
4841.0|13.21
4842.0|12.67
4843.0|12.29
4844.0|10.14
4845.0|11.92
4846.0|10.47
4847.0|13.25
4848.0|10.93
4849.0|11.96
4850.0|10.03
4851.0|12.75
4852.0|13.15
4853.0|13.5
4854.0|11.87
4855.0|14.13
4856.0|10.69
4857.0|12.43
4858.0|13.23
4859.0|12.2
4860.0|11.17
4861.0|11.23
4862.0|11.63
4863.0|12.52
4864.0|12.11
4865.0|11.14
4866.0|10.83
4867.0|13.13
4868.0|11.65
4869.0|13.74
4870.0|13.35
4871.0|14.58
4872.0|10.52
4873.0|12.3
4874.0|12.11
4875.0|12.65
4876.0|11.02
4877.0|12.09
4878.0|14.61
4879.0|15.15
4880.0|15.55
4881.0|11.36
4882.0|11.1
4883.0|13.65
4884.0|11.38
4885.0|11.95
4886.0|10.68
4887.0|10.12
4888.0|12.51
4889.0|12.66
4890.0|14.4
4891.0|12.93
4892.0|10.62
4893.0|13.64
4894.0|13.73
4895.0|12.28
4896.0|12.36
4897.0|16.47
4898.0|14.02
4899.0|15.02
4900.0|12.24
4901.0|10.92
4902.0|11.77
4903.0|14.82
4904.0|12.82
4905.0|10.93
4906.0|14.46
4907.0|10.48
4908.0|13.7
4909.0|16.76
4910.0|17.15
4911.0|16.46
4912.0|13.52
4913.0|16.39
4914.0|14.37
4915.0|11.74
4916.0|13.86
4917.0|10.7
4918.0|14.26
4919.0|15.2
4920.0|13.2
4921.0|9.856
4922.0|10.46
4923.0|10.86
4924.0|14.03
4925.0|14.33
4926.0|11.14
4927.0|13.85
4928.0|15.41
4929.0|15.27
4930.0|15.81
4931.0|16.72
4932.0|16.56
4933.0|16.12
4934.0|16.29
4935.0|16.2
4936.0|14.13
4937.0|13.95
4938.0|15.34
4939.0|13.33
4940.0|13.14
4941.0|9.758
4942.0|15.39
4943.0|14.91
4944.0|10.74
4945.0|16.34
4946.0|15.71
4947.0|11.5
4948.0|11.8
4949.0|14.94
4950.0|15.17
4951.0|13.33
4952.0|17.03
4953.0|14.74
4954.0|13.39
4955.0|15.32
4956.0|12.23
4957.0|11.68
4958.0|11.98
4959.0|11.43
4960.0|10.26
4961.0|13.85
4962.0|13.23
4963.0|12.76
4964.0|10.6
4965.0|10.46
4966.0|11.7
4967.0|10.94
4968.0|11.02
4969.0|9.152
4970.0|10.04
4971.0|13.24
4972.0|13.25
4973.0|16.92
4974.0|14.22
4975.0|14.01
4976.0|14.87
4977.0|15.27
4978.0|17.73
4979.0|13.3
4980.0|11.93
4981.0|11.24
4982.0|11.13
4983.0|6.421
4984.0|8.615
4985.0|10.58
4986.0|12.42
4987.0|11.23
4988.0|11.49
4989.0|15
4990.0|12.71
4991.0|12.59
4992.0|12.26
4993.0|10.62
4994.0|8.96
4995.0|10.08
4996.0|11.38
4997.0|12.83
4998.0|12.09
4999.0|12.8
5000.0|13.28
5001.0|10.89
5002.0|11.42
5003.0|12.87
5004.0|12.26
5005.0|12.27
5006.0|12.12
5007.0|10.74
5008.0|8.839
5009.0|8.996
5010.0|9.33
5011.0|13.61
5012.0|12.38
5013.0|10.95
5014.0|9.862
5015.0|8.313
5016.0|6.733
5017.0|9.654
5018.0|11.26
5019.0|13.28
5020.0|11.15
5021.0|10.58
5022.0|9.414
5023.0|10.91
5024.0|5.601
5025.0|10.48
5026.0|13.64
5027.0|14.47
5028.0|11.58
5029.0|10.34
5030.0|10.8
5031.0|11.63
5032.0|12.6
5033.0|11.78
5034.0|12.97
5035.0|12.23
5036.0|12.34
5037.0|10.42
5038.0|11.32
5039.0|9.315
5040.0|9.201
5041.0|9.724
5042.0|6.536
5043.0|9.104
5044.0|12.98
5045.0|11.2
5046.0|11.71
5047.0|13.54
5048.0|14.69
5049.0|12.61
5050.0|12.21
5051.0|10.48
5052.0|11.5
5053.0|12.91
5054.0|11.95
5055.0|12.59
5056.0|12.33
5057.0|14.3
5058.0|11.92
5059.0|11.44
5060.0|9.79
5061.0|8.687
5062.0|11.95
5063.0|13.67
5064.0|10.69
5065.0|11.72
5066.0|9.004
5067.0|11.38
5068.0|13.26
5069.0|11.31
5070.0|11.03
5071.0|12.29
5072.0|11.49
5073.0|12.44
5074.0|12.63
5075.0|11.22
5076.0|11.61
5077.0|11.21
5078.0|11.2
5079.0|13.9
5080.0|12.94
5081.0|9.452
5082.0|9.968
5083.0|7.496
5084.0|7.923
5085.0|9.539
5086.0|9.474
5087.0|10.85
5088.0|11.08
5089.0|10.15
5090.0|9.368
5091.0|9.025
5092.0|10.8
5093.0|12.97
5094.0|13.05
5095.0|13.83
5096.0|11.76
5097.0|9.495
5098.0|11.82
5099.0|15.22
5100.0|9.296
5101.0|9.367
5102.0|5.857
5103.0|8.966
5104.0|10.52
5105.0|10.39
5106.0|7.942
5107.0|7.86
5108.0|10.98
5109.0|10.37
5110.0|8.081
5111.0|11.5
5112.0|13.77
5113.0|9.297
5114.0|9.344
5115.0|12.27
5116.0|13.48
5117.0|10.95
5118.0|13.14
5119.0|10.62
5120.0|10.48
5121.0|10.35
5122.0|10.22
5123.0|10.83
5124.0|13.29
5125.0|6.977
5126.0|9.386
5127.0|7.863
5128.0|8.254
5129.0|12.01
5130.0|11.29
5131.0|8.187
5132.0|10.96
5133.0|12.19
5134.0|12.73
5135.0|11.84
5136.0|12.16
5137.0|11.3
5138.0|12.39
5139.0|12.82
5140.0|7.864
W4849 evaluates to 1.2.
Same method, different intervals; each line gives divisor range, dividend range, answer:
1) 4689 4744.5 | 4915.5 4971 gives 1.05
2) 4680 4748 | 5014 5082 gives 0.90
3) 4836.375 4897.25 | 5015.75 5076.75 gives 0.92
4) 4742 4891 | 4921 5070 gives 1.06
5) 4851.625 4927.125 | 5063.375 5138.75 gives 0.84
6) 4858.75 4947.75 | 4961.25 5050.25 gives 0.87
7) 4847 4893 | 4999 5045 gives 0.89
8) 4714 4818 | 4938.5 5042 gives 1.05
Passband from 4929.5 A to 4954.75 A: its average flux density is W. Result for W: 14.5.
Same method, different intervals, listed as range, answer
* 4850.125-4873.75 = 12.3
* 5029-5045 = 10.9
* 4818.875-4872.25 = 11.8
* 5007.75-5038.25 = 10.9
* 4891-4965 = 13.6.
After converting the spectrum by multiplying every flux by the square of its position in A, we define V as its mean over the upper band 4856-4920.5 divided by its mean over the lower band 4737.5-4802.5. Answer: 1.2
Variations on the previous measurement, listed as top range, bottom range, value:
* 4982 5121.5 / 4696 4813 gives 1.08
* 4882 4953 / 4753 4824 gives 1.32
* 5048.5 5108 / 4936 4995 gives 0.91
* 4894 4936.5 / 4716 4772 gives 1.26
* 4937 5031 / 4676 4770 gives 1.08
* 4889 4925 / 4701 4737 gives 1.14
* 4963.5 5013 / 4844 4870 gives 1.04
